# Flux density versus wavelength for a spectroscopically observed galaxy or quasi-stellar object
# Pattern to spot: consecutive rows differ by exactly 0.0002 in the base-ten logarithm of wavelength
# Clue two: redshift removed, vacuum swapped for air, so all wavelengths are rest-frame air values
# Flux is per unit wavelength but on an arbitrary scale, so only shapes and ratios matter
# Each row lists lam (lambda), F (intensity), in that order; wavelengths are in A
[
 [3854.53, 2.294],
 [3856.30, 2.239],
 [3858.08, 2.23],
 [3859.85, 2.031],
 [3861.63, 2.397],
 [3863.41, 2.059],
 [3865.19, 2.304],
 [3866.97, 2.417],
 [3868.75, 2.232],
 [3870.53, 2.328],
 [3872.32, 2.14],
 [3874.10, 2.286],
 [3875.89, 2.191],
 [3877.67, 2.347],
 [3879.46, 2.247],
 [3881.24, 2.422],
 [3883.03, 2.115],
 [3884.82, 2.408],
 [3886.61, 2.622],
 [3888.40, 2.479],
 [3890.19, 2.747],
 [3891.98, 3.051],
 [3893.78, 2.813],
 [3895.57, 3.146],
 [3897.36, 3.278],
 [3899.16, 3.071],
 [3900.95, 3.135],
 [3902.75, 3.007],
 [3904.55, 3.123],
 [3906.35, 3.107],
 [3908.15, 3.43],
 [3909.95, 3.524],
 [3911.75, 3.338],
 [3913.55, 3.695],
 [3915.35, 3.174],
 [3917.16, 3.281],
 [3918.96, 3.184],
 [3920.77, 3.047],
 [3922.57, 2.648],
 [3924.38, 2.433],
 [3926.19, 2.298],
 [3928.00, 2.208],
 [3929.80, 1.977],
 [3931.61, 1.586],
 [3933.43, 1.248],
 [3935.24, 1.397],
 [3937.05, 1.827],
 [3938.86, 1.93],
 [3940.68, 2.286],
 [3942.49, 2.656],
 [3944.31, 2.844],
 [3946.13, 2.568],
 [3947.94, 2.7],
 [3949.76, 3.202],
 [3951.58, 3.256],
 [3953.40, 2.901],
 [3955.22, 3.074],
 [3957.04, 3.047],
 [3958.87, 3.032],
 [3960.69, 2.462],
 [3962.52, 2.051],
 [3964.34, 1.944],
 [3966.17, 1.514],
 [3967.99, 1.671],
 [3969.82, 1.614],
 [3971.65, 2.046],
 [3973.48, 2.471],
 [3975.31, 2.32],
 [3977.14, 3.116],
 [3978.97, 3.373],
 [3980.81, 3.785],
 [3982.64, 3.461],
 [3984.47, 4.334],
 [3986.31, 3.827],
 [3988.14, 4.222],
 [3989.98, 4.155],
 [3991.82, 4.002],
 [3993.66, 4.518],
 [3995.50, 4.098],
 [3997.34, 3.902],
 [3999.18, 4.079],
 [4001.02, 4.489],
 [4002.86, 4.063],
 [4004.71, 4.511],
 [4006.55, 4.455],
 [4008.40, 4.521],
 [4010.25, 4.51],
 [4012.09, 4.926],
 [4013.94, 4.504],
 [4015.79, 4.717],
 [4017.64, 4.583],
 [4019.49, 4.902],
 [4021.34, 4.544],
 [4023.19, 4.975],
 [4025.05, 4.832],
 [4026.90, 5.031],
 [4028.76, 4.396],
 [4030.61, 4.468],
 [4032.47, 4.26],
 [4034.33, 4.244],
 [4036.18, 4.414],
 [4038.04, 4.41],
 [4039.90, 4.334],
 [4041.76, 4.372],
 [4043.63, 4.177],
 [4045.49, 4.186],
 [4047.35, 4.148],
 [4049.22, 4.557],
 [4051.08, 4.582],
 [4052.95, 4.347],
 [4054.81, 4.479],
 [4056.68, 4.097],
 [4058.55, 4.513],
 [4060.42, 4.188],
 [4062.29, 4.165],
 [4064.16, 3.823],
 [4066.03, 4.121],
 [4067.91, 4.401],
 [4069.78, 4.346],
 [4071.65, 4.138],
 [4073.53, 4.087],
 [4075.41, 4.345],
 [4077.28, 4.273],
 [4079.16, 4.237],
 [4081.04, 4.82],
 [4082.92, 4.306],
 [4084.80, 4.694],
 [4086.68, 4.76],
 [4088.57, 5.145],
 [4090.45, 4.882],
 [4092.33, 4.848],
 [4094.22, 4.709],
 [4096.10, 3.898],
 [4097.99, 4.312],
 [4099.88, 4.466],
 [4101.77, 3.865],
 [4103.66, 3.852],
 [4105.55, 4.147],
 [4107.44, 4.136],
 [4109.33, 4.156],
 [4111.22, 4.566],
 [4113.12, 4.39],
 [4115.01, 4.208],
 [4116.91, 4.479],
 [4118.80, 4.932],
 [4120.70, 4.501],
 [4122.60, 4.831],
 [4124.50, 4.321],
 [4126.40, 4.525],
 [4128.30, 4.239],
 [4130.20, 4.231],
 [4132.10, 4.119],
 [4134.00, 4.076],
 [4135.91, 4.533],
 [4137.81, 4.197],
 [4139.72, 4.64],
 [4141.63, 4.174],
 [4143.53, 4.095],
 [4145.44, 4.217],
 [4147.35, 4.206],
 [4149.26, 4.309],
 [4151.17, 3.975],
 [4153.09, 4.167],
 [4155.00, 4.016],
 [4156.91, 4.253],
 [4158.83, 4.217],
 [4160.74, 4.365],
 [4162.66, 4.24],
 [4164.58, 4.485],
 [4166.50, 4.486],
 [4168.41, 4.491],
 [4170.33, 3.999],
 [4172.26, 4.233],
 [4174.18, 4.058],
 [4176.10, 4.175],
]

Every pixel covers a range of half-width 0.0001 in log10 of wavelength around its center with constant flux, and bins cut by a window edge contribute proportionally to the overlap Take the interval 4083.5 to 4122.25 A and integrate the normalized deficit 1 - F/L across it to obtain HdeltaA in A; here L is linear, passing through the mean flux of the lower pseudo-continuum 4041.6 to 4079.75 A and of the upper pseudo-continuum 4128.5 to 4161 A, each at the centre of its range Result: -1.91 A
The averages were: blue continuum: 4.26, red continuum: 4.22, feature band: 4.45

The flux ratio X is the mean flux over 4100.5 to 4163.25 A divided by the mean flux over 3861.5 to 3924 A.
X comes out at 1.5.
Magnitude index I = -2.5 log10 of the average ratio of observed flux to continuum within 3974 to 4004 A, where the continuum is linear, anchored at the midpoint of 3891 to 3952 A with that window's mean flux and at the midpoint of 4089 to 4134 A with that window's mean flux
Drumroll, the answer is -0.16 mag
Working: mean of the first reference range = 2.74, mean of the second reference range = 4.38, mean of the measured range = 3.85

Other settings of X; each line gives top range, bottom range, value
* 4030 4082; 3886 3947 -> 1.59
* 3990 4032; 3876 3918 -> 1.54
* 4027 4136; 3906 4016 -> 1.40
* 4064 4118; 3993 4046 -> 0.98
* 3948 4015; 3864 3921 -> 1.22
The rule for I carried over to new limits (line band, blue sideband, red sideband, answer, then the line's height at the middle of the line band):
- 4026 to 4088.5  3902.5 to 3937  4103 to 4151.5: -0.16 mag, 3.77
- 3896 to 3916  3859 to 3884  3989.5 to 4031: -0.16 mag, 2.81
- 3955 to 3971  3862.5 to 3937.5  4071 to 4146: 0.37 mag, 3.15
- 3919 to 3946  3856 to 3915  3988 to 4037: 0.44 mag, 3.34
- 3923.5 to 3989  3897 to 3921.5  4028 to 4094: 0.37 mag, 3.6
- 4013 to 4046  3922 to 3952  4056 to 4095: -0.22 mag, 3.71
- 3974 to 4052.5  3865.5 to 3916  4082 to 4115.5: -0.14 mag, 3.74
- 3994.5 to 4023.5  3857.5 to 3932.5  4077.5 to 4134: -0.23 mag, 3.61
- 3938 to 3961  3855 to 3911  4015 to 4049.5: 0.24 mag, 3.45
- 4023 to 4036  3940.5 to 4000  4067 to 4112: -0.22 mag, 3.72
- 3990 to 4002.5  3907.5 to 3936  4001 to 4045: -0.04 mag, 4.03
